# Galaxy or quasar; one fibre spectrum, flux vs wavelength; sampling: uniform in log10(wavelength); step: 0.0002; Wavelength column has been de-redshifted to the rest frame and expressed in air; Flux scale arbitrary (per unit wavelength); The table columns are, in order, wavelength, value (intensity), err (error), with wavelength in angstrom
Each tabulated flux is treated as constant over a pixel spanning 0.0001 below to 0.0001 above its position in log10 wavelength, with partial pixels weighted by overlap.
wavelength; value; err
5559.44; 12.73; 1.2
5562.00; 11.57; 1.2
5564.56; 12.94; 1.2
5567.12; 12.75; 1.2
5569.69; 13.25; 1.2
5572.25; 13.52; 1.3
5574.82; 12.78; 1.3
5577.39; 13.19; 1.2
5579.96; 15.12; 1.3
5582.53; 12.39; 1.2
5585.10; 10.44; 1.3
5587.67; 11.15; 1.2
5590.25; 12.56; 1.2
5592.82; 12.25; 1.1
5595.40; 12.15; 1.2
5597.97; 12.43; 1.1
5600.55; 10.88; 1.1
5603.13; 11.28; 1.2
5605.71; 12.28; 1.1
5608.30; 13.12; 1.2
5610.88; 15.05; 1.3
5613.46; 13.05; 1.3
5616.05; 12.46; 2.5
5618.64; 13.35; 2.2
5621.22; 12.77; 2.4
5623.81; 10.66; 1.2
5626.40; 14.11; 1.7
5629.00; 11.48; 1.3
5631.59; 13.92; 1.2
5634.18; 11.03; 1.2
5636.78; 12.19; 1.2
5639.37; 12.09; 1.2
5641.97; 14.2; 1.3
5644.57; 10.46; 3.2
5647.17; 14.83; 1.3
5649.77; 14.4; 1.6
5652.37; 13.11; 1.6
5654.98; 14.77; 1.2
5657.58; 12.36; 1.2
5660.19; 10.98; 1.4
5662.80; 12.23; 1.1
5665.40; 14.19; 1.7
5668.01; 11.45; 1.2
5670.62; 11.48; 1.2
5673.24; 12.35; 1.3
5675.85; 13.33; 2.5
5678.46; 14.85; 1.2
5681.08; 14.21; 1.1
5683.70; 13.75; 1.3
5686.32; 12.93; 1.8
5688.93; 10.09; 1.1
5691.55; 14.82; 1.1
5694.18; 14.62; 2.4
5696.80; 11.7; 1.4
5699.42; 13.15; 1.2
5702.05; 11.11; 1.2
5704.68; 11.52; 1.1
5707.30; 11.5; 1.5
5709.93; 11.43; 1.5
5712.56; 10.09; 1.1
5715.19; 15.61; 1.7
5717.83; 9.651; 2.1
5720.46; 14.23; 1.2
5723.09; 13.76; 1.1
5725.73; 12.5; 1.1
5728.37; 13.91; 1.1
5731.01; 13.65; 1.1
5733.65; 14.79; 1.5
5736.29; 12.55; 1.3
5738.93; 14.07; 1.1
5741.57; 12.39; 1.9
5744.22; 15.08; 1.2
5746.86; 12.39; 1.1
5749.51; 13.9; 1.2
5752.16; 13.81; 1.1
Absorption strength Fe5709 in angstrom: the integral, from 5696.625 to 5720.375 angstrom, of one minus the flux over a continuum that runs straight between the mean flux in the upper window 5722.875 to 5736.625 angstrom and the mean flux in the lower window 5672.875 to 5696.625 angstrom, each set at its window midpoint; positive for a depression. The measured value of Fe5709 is 2.8 angstrom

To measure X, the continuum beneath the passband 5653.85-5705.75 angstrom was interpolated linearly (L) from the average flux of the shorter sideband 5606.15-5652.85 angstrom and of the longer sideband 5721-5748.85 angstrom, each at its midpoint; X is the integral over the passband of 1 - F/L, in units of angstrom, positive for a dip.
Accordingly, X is 1.6 angstrom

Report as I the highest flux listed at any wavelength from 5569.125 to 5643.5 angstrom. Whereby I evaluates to 15.12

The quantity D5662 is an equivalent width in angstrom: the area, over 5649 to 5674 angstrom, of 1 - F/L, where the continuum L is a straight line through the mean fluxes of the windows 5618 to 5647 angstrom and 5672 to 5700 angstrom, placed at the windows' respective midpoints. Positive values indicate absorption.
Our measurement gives 0.4 angstrom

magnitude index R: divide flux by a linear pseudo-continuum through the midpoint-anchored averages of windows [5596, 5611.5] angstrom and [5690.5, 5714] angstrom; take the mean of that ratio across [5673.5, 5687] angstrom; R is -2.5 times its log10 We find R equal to -0.125 mag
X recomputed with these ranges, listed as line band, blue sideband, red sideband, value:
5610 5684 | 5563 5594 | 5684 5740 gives -1.1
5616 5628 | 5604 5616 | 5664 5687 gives 0.5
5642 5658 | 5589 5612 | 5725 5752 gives -0.8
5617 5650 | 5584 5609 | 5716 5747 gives -1.2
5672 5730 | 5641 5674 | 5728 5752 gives 2.0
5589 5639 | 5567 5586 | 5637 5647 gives 1.0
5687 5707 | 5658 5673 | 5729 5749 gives 0.5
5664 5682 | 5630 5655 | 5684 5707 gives -0.5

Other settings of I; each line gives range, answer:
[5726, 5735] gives 14.79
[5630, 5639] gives 13.92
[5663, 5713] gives 14.85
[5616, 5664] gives 14.83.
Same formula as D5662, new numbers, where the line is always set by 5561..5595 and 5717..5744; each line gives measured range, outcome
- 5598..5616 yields 0.2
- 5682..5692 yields 0.2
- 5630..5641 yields 0.4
